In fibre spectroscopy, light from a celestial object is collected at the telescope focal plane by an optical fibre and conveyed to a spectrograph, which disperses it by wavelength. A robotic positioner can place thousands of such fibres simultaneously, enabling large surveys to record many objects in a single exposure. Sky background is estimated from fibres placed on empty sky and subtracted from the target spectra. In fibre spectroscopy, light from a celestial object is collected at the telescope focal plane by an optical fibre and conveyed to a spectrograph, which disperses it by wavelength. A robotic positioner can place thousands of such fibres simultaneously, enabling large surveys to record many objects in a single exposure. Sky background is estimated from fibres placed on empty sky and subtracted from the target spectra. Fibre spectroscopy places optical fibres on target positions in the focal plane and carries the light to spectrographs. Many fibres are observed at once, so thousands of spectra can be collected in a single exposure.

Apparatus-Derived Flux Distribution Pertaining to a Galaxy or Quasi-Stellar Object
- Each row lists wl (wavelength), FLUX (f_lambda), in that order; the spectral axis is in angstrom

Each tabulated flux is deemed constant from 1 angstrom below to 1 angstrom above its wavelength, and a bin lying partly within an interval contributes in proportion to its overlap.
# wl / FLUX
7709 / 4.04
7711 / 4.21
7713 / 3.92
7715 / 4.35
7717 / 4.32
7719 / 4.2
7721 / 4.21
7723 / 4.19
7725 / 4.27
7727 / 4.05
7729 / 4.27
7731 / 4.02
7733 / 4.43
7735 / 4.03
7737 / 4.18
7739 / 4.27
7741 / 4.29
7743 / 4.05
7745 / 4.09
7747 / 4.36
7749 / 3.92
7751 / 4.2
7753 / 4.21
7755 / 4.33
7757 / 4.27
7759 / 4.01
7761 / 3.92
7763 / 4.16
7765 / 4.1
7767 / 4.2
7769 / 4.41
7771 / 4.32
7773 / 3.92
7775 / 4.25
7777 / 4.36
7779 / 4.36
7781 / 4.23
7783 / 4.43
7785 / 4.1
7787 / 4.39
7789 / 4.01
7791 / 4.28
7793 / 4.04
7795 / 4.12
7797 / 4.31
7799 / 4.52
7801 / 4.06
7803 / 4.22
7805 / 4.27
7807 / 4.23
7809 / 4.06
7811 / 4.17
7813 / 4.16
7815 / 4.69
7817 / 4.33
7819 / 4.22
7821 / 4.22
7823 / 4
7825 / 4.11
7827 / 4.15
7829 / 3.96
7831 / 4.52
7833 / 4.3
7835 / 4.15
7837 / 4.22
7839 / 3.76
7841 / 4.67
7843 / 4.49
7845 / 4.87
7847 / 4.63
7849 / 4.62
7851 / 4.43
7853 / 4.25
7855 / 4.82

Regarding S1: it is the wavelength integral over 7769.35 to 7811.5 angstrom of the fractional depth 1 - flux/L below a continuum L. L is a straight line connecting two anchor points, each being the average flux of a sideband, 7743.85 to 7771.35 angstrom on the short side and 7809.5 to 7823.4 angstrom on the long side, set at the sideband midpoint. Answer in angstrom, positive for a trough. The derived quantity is 0.0 angstrom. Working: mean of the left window 4.17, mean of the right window 4.26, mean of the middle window 4.22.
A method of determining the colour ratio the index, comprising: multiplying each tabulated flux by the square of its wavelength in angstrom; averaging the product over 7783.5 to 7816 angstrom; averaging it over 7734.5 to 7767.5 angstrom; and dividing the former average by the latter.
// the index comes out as 1.03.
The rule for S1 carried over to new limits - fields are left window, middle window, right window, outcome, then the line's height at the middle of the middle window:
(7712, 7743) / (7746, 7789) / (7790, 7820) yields 0.14 angstrom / 4.22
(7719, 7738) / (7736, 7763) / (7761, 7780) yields 0.24 angstrom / 4.2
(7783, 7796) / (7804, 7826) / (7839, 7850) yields 0.69 angstrom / 4.36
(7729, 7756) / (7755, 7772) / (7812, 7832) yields 0.07 angstrom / 4.2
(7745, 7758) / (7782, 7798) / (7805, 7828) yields 0.00 angstrom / 4.21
